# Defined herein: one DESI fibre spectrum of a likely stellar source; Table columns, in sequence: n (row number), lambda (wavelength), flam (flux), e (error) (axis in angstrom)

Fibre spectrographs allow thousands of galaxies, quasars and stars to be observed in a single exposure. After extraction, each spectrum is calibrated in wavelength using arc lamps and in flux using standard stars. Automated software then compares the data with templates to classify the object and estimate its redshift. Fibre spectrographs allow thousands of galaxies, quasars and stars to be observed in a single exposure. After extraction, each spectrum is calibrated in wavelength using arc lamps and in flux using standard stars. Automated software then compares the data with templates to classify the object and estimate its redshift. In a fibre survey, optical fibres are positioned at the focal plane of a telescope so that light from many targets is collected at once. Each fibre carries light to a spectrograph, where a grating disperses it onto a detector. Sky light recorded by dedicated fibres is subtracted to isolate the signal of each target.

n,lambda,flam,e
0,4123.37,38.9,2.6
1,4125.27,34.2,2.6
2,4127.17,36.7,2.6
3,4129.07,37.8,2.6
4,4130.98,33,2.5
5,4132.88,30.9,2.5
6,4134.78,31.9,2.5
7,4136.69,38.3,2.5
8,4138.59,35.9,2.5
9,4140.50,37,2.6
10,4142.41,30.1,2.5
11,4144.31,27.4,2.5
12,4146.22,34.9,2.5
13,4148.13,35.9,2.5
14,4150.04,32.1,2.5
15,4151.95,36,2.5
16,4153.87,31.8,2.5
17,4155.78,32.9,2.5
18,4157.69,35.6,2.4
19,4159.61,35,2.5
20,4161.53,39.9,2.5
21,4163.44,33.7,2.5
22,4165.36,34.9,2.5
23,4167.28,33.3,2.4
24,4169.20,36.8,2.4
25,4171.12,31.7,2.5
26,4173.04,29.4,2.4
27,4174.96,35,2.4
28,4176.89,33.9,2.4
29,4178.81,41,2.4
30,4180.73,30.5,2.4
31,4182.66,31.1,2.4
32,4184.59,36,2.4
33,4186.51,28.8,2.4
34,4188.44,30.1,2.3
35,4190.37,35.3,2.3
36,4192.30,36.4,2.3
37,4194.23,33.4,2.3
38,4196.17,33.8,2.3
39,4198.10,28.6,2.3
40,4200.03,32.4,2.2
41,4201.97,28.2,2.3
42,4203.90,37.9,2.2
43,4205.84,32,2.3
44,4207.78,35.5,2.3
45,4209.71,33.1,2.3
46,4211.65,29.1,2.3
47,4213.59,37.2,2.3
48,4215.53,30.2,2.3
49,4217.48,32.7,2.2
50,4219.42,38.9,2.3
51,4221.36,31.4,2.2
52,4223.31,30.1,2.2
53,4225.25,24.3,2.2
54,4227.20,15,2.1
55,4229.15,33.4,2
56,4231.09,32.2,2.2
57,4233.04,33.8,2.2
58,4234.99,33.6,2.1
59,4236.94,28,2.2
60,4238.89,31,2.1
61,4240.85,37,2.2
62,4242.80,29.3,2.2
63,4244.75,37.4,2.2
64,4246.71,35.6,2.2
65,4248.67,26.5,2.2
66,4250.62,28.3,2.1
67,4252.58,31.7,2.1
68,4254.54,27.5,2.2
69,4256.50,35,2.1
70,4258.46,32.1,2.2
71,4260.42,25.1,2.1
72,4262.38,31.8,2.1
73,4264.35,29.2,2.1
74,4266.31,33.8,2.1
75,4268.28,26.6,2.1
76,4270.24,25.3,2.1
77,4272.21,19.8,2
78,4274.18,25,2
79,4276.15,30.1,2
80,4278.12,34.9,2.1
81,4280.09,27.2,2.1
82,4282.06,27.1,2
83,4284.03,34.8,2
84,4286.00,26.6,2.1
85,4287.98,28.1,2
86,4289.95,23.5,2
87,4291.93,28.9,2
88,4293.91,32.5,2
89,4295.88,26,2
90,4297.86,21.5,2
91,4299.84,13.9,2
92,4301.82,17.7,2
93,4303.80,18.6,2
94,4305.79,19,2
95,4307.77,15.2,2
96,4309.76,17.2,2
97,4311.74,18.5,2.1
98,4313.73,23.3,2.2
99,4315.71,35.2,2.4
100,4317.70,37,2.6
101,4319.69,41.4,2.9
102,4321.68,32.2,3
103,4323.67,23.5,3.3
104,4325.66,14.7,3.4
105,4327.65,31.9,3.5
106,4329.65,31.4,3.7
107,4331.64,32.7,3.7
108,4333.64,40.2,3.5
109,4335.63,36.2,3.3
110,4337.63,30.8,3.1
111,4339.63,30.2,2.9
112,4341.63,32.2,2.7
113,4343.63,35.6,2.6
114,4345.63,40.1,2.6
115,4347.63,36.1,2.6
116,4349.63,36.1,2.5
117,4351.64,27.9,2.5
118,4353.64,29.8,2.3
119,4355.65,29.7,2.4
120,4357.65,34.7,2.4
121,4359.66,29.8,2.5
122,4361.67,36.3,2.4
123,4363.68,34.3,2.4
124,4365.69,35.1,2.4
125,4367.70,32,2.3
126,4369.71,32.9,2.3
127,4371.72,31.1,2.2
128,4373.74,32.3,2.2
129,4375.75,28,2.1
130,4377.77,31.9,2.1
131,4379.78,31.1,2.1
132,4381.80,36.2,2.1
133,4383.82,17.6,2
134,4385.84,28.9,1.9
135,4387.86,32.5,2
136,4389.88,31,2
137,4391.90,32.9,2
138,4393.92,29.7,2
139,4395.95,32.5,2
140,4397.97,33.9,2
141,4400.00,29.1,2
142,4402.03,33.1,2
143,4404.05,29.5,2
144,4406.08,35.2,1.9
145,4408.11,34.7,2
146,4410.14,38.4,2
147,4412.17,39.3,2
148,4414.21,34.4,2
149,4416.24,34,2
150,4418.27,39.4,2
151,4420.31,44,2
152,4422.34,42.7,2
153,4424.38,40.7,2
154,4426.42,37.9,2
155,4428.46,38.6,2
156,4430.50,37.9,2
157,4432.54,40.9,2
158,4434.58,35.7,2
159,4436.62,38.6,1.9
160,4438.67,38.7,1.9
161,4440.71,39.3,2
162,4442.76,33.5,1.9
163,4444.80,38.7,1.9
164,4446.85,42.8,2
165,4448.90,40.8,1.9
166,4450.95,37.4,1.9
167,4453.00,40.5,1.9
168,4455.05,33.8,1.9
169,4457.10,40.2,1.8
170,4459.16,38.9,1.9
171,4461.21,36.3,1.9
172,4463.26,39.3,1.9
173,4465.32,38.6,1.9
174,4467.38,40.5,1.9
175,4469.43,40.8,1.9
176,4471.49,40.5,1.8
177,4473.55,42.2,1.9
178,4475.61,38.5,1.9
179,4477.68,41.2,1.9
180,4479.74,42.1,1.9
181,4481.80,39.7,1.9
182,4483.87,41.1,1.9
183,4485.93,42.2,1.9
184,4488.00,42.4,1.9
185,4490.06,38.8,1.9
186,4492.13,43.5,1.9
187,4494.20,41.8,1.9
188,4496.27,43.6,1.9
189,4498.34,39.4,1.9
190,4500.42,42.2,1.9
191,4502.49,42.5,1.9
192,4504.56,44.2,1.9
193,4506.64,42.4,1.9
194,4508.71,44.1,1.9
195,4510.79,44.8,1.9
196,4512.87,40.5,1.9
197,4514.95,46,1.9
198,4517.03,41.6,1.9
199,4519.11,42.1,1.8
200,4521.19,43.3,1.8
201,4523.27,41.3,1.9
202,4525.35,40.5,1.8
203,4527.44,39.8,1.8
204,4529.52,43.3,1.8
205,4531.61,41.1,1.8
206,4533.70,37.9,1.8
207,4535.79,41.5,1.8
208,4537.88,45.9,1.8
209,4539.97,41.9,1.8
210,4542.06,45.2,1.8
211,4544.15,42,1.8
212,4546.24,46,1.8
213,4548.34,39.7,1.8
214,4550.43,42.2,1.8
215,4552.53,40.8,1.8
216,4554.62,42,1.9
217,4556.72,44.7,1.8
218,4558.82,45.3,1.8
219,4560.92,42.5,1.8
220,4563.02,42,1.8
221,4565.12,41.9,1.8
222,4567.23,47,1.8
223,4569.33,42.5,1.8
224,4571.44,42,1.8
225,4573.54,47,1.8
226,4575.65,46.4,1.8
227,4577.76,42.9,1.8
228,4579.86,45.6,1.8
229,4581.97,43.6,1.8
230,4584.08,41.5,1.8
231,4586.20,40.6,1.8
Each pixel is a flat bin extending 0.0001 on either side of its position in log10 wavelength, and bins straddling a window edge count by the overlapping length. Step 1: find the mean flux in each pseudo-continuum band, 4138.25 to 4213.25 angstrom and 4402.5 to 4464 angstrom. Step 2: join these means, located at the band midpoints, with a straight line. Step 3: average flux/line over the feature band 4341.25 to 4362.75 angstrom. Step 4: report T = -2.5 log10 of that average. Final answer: 0.095 mag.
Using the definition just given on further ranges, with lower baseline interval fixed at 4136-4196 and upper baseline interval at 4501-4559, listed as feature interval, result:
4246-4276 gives 0.246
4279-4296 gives 0.280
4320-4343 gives 0.220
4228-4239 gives 0.121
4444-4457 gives 0.043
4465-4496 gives 0.009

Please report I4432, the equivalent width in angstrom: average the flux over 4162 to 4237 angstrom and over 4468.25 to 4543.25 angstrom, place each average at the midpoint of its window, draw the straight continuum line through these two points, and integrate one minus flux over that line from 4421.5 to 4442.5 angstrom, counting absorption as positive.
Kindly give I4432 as 0.4 angstrom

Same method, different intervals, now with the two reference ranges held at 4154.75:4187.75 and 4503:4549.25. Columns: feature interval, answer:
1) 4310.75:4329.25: 4.4 angstrom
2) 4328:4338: 0.9 angstrom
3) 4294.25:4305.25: 5.0 angstrom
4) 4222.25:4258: 5.1 angstrom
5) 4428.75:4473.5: 2.1 angstrom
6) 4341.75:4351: 0.5 angstrom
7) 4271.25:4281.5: 2.6 angstrom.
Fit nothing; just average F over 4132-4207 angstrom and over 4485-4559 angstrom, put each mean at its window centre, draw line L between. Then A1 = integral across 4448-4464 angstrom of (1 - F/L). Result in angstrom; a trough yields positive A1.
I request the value 0.93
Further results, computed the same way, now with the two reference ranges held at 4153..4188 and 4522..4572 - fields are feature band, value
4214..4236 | 2.8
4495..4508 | -0.3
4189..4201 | 0.4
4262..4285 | 4.8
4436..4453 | 0.6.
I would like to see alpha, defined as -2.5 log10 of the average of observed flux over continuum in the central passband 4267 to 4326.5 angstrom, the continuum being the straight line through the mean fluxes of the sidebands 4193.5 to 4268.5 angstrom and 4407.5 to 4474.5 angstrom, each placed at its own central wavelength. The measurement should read 0.30 mag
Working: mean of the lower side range 31.4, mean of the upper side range 38.8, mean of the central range 25.6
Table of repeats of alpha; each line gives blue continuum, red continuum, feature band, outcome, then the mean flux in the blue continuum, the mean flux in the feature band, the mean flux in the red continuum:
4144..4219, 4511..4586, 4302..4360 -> 0.255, 33.5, 29.5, 42.8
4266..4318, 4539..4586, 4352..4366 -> -0.097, 25.2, 32.5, 43.3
